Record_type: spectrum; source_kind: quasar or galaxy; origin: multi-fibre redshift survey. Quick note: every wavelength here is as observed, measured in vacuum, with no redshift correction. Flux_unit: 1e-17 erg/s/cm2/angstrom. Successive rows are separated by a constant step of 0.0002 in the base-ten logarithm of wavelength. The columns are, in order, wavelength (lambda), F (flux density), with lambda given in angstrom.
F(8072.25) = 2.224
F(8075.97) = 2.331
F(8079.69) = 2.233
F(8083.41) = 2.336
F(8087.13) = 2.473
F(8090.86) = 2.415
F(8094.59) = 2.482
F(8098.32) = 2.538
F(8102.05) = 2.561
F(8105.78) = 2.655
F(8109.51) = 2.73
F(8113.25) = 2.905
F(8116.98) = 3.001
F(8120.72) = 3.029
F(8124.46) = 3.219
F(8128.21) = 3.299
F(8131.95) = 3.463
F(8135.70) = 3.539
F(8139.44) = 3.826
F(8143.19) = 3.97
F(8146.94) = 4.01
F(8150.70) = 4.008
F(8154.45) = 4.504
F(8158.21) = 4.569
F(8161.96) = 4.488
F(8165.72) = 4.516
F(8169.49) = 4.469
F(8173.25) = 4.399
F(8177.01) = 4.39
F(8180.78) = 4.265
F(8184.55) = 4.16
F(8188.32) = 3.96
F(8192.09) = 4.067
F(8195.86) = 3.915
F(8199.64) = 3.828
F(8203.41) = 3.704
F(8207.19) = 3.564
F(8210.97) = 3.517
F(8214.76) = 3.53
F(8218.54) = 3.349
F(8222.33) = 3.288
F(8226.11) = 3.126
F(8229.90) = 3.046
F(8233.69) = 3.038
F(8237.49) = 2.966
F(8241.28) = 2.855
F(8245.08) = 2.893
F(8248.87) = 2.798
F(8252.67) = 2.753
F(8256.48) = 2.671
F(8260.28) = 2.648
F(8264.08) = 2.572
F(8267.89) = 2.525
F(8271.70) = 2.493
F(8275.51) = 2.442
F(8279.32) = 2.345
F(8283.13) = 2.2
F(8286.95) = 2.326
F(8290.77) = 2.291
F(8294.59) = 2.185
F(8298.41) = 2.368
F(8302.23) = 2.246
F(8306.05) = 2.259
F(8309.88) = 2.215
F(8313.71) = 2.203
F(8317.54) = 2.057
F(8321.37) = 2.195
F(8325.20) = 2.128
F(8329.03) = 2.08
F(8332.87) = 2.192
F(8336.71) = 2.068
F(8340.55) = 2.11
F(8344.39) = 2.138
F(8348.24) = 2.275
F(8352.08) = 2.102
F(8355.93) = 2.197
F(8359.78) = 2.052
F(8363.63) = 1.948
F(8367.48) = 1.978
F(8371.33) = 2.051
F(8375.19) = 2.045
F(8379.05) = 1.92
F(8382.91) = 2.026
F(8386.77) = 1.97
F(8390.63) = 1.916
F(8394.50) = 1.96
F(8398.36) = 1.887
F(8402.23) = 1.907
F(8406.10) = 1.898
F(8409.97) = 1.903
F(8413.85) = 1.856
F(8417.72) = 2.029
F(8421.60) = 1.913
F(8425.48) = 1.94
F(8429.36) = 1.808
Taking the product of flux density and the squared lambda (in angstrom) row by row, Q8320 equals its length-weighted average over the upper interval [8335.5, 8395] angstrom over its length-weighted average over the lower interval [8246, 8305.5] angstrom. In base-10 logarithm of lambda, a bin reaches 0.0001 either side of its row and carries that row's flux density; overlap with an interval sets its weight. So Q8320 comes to 0.85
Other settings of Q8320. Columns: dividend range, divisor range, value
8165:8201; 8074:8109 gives 1.74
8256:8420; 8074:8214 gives 0.64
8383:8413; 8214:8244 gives 0.64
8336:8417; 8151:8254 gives 0.57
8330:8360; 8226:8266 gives 0.77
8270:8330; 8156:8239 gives 0.60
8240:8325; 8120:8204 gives 0.62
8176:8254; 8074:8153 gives 1.18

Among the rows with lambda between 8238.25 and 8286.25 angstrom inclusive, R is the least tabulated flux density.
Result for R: 2.2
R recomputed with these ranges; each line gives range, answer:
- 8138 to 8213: 3.517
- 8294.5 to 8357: 2.057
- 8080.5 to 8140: 2.336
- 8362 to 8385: 1.92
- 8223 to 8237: 3.038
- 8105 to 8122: 2.655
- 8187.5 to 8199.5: 3.915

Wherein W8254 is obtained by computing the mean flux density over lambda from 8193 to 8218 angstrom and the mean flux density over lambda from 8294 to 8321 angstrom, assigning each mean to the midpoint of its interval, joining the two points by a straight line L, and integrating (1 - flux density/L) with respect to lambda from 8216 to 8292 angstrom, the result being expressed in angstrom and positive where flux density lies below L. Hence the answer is 6.3 angstrom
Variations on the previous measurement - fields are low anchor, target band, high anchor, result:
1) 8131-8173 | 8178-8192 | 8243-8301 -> -1.7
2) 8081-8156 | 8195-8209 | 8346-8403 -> -4.9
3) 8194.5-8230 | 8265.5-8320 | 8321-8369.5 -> 7.4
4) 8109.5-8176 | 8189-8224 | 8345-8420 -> -3.3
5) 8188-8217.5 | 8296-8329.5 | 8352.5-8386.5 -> 5.3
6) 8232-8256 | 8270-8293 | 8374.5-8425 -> 2.6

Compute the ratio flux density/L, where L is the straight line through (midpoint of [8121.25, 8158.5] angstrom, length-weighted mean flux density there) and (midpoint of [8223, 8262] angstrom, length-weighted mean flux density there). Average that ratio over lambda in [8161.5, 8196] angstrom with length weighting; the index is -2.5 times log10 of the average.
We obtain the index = -0.23 mag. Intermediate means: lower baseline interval 3.78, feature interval 4.27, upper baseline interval 2.89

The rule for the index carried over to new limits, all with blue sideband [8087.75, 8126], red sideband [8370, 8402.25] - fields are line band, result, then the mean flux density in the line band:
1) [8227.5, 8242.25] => -0.24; 2.99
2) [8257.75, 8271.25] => -0.12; 2.58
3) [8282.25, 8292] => -0.02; 2.28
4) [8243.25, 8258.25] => -0.19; 2.78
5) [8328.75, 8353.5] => -0.03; 2.14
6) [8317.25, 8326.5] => 0.00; 2.14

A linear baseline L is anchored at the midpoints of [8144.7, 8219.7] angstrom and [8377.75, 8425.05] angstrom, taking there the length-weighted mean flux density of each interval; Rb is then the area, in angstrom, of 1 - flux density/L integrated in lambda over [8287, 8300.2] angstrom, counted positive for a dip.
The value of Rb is 3.1 angstrom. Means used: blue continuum 4.07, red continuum 1.93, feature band 2.29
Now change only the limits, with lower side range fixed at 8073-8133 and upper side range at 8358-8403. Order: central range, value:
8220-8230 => -3.3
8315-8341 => -0.1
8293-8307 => -0.5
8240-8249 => -2.0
